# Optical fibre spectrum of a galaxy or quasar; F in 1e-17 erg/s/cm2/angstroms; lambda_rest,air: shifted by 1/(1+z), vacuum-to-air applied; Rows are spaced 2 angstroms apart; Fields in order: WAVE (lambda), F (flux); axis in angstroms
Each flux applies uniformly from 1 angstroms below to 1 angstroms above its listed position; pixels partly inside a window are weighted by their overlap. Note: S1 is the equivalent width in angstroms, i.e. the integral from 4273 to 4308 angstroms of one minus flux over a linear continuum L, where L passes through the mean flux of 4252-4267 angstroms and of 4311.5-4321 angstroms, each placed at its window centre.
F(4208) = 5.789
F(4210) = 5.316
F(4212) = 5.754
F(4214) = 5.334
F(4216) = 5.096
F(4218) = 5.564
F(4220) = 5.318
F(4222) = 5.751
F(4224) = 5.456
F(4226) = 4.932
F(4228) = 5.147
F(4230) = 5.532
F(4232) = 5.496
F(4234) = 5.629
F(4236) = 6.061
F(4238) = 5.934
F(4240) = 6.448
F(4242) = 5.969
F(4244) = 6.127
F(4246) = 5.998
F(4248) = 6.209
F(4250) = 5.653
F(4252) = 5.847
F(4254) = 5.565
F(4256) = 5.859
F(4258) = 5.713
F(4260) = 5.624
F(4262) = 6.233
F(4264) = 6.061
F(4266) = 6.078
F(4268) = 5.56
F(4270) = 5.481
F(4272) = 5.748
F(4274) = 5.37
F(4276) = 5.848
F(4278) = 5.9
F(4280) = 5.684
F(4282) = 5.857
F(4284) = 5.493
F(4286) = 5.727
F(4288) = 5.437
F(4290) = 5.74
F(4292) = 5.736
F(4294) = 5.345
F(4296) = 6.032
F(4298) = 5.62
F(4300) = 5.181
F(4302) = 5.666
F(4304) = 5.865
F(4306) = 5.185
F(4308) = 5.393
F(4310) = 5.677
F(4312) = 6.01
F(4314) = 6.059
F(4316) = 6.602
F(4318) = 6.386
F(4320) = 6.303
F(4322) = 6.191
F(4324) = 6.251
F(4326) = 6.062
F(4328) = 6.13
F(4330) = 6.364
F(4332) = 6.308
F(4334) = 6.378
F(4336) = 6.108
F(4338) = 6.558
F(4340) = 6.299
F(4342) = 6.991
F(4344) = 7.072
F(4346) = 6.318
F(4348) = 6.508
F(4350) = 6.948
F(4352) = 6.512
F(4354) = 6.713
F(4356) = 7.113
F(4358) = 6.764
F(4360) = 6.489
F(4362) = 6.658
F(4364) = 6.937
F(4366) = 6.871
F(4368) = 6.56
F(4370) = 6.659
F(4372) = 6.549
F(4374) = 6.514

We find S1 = 2.7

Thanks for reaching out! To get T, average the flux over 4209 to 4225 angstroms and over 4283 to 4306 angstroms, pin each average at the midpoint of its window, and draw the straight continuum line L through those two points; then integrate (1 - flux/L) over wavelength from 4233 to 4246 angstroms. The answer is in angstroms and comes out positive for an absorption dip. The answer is -1.3 angstroms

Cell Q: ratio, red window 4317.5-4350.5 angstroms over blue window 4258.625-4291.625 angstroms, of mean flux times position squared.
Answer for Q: 1.15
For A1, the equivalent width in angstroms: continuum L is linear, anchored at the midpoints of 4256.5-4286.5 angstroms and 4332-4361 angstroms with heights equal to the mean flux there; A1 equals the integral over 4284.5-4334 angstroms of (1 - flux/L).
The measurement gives 2.41 angstroms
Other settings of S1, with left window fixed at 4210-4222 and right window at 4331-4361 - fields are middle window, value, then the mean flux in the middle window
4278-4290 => 0.7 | 5.67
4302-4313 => 1.1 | 5.63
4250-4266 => -0.1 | 5.85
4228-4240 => -0.3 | 5.74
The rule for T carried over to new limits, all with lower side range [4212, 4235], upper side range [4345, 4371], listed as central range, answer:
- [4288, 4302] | 1.12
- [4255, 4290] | 0.75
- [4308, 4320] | 0.34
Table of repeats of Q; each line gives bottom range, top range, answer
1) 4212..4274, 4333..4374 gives 1.23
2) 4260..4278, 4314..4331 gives 1.11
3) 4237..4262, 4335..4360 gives 1.18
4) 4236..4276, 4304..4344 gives 1.09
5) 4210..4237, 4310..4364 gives 1.25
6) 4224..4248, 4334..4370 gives 1.22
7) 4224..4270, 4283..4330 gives 1.04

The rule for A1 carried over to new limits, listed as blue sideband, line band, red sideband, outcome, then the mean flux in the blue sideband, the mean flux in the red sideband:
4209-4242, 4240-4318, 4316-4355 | 2.6 angstroms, 5.56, 6.45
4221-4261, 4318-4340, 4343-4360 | 0.9 angstroms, 5.75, 6.73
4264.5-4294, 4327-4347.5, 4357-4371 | -0.2 angstroms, 5.68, 6.71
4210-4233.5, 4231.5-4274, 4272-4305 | -2.7 angstroms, 5.4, 5.66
